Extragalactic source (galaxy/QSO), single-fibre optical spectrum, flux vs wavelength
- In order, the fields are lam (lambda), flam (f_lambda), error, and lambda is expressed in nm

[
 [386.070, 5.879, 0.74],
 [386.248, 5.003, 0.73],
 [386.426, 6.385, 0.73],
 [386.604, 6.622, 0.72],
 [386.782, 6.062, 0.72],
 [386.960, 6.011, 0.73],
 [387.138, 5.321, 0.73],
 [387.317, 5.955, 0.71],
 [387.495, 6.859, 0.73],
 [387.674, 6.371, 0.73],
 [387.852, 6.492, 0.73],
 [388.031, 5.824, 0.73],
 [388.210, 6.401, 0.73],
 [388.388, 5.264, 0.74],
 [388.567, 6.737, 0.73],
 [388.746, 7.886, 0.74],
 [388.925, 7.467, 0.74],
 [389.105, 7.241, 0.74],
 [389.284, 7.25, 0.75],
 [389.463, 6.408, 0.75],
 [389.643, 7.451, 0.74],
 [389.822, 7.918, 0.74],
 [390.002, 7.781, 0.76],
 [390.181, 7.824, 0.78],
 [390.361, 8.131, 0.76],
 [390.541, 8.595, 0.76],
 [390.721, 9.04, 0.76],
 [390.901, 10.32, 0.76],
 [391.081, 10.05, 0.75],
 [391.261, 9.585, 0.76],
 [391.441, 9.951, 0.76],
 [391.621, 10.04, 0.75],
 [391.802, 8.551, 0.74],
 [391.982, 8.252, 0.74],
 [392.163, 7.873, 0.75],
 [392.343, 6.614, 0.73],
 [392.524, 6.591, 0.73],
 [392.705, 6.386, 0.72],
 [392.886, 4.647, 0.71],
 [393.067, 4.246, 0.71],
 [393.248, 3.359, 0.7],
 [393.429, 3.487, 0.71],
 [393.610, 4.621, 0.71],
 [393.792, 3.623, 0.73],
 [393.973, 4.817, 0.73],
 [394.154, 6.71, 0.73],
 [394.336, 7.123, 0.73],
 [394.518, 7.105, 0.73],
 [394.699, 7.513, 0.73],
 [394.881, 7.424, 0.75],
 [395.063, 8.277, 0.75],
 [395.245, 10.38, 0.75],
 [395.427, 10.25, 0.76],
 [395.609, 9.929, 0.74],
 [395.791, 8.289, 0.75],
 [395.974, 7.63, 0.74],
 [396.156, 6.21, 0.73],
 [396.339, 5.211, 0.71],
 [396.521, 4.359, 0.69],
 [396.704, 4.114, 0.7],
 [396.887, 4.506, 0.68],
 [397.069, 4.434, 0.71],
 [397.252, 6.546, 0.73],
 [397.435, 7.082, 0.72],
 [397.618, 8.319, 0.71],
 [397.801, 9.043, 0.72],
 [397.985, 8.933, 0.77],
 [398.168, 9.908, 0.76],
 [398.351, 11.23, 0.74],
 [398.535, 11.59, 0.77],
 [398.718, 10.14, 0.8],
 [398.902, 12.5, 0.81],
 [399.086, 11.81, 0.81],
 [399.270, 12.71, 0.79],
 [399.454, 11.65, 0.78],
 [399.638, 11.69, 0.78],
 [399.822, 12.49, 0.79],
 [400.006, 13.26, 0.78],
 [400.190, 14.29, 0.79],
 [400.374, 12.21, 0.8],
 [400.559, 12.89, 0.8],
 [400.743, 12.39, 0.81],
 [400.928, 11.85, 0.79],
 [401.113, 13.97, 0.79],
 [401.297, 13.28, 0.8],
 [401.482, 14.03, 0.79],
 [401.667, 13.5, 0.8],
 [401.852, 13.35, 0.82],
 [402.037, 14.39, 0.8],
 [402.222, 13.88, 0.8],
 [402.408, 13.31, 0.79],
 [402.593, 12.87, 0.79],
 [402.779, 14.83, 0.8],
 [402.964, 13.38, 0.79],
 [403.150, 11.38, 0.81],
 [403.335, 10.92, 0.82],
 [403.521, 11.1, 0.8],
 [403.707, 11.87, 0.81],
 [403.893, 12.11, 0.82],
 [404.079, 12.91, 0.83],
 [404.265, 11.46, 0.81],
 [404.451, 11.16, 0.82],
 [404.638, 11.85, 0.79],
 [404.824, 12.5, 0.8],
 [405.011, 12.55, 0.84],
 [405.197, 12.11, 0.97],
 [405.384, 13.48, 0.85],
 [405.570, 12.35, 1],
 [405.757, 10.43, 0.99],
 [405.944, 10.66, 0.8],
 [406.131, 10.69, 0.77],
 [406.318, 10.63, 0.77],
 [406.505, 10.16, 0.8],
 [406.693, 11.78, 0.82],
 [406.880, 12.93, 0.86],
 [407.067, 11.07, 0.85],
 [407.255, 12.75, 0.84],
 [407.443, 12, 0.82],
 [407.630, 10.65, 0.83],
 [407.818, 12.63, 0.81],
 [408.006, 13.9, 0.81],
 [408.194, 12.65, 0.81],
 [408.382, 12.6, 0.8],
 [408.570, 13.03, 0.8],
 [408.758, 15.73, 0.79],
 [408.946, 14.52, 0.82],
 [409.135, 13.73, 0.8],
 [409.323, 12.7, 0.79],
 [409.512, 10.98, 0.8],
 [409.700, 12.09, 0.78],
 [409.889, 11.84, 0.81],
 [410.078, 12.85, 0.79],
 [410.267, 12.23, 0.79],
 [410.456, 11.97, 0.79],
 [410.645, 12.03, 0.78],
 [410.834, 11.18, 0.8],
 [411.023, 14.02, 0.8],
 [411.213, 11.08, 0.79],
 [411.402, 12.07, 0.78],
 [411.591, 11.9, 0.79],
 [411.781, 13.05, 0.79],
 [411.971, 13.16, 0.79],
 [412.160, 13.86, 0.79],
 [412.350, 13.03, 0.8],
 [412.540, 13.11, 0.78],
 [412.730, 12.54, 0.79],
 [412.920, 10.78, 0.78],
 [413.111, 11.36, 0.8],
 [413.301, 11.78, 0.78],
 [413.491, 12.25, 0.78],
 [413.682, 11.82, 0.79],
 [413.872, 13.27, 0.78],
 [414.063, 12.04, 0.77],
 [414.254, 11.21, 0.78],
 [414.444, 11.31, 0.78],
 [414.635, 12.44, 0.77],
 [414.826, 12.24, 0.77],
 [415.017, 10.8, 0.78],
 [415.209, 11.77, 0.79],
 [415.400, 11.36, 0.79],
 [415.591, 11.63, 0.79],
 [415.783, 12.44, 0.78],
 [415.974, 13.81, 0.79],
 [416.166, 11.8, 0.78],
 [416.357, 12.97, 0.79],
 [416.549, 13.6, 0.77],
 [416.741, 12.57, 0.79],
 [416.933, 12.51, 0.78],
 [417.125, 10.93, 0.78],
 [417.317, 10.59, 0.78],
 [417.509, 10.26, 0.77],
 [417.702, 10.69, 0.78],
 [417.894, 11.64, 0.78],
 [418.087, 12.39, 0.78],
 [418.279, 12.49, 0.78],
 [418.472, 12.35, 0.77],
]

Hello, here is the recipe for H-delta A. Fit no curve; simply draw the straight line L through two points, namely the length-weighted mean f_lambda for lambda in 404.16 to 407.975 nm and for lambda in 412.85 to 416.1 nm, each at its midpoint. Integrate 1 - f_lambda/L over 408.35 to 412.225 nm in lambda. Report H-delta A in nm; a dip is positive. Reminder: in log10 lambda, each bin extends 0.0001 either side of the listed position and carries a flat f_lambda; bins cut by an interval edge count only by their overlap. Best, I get -0.285 nm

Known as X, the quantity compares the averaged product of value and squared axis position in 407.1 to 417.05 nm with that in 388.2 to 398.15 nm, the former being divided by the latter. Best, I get 1.9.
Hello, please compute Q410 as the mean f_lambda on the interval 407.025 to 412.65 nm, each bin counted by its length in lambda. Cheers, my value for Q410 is 12.6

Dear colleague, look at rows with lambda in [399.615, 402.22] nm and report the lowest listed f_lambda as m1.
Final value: 11.69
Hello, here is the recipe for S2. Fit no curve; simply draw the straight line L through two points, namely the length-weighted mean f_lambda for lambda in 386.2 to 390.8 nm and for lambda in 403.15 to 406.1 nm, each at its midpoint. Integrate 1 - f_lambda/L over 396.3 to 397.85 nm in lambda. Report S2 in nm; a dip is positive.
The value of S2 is 0.59 nm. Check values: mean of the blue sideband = 6.87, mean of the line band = 5.9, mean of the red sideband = 11.8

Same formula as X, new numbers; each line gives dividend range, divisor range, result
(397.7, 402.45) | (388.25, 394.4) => 1.81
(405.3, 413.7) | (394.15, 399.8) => 1.52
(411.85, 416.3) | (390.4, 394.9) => 1.92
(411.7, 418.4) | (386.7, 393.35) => 1.90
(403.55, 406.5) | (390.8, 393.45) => 1.68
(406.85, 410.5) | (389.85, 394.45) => 1.93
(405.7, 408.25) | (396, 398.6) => 1.69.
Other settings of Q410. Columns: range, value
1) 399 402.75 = 13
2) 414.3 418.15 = 11.9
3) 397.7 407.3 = 12.1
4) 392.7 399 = 7.16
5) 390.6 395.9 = 7.42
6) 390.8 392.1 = 9.5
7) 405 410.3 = 12.3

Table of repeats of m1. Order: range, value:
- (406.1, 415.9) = 10.16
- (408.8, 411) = 10.98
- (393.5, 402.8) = 3.623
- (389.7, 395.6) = 3.359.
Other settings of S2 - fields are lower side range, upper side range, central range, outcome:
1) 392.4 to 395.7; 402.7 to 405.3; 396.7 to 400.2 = -0.29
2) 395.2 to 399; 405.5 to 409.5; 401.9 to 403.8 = -0.45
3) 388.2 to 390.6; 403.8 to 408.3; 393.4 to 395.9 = 0.46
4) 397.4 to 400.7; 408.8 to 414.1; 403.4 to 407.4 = 0.05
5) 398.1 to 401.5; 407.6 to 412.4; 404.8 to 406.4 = 0.11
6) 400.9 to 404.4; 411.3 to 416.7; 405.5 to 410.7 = 0.15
